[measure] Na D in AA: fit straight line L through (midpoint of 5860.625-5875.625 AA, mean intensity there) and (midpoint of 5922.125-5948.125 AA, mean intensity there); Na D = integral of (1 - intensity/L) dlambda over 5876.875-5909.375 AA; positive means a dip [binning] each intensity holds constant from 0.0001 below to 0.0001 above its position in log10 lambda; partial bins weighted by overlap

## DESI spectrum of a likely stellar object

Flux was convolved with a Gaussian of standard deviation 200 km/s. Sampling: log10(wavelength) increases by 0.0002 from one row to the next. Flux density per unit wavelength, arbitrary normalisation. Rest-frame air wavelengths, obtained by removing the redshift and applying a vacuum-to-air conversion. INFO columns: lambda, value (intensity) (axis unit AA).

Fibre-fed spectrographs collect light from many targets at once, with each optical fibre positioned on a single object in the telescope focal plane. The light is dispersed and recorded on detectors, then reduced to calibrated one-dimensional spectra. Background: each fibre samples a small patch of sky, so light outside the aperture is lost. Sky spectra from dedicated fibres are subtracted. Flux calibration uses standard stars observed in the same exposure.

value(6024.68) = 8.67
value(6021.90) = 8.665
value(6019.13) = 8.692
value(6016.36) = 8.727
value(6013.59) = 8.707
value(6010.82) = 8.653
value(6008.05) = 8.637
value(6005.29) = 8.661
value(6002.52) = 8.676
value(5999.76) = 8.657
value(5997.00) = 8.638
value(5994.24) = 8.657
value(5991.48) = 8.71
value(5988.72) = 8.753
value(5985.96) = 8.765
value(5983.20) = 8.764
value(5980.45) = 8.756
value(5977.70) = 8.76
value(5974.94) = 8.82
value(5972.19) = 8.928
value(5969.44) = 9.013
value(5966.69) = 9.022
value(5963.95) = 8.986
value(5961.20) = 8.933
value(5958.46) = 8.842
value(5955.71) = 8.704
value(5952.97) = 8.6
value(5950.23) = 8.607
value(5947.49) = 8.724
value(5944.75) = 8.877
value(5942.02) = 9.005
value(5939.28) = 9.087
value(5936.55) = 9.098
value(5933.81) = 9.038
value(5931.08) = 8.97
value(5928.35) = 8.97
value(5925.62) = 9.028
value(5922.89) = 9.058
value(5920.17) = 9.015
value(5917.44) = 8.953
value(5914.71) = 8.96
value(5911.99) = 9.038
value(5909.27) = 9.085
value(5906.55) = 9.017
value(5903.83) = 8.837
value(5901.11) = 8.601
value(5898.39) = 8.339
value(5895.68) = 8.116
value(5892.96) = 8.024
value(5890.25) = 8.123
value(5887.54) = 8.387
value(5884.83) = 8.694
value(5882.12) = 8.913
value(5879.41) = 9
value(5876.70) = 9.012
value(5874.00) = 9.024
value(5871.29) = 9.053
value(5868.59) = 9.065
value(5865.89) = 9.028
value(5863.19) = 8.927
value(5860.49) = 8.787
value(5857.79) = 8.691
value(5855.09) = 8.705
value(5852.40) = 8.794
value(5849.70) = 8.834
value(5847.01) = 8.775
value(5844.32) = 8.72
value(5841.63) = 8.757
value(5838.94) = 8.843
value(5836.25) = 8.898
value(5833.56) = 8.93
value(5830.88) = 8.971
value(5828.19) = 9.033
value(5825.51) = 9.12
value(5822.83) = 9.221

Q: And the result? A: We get 1.5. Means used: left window 9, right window 8.99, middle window 8.59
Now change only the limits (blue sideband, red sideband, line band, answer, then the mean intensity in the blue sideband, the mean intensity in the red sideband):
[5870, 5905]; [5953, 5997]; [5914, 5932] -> -0.6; 8.62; 8.81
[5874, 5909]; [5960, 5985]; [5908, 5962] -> -1.0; 8.62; 8.88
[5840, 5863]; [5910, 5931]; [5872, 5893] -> 0.4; 8.77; 9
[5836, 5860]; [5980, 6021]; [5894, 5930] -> -0.4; 8.77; 8.7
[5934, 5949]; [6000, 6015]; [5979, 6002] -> 0.1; 8.96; 8.67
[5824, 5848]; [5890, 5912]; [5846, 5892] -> -0.4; 8.9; 8.57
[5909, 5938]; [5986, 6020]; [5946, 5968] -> 0.2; 9.02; 8.68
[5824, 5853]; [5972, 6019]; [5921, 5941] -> -0.6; 8.88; 8.72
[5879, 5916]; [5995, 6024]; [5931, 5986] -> -1.3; 8.64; 8.67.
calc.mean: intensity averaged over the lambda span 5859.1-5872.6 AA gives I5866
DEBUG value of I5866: 8.97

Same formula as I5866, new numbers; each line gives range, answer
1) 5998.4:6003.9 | 8.67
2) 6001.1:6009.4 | 8.66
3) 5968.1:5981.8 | 8.85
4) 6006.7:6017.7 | 8.68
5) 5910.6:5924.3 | 9.01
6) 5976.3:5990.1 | 8.76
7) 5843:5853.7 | 8.78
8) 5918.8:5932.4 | 9.01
